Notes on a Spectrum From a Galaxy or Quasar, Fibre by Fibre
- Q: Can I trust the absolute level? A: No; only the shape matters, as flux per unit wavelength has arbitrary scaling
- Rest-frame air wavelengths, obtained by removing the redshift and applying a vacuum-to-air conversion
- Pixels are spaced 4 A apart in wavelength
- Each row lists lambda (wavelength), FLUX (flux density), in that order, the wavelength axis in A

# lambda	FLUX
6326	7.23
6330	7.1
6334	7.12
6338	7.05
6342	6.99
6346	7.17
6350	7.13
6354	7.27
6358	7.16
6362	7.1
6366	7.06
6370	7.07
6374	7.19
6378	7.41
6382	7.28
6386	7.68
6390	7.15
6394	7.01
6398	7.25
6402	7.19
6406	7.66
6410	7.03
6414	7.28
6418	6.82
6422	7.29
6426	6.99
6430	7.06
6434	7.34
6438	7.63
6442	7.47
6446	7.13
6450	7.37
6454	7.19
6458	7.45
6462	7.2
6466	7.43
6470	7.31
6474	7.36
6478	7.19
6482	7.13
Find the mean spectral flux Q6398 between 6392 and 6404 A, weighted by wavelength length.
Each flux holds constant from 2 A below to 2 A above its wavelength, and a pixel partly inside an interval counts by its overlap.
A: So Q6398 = 7.15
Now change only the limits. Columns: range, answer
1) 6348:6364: 7.16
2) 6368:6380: 7.22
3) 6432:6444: 7.48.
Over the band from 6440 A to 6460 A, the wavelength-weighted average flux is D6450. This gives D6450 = 7.32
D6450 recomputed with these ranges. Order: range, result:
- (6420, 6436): 7.17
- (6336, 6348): 7.07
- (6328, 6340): 7.09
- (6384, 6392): 7.42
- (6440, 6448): 7.3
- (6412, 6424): 7.13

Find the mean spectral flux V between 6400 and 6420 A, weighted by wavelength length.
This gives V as 7.2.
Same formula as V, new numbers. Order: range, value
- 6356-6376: 7.12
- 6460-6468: 7.31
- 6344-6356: 7.19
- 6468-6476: 7.33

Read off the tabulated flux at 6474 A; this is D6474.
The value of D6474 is 7.36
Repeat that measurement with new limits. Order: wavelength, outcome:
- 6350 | 7.13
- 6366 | 7.06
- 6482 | 7.13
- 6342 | 6.99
